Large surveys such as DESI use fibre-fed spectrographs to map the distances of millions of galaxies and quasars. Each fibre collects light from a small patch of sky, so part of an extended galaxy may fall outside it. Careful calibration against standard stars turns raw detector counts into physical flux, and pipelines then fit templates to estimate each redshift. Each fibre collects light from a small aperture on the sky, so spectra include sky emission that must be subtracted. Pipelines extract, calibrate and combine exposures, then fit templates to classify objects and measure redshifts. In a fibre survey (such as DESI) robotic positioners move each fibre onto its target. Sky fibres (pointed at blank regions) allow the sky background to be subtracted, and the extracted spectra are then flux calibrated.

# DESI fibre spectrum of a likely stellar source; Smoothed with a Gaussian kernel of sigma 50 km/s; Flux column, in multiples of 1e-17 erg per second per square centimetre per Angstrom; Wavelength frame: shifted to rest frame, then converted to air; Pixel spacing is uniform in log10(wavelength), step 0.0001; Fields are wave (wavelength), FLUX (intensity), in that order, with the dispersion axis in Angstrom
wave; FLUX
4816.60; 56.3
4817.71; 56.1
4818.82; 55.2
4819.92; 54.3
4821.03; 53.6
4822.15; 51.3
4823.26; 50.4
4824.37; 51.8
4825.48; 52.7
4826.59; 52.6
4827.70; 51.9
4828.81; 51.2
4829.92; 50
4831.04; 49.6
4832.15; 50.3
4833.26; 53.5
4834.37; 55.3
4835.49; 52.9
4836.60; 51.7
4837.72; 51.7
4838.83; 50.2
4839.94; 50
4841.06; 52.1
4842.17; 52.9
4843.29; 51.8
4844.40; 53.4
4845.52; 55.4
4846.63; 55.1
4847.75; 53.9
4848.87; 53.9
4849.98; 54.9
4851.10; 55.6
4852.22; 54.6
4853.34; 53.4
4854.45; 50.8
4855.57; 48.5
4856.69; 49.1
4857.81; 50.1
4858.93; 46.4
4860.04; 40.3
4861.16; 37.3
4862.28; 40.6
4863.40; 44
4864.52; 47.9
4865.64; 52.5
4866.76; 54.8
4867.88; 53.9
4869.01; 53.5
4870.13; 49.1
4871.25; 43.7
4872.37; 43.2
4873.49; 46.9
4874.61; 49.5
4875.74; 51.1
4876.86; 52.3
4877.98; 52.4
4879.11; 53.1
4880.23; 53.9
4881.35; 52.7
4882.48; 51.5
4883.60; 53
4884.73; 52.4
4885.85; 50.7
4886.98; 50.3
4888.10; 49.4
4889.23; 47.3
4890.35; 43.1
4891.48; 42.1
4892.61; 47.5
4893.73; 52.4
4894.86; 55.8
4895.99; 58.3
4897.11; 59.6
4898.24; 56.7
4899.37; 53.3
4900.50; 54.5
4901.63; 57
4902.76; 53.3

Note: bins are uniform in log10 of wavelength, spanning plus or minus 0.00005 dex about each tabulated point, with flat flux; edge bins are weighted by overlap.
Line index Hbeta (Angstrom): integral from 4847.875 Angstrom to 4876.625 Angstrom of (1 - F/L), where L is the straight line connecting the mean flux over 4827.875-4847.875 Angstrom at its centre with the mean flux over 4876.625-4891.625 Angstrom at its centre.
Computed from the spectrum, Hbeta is 1.2 Angstrom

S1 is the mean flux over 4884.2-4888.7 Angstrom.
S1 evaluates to 50.7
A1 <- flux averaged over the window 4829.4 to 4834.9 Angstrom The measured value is 51.7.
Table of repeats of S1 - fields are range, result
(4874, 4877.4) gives 50.9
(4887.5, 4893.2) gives 46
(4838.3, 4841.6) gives 50.7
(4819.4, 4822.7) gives 52.9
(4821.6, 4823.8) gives 50.9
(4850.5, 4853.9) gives 54.5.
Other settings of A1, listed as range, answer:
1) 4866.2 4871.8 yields 51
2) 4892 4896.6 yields 53.5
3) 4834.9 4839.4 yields 51.6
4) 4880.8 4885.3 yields 52.4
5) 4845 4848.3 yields 54.8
